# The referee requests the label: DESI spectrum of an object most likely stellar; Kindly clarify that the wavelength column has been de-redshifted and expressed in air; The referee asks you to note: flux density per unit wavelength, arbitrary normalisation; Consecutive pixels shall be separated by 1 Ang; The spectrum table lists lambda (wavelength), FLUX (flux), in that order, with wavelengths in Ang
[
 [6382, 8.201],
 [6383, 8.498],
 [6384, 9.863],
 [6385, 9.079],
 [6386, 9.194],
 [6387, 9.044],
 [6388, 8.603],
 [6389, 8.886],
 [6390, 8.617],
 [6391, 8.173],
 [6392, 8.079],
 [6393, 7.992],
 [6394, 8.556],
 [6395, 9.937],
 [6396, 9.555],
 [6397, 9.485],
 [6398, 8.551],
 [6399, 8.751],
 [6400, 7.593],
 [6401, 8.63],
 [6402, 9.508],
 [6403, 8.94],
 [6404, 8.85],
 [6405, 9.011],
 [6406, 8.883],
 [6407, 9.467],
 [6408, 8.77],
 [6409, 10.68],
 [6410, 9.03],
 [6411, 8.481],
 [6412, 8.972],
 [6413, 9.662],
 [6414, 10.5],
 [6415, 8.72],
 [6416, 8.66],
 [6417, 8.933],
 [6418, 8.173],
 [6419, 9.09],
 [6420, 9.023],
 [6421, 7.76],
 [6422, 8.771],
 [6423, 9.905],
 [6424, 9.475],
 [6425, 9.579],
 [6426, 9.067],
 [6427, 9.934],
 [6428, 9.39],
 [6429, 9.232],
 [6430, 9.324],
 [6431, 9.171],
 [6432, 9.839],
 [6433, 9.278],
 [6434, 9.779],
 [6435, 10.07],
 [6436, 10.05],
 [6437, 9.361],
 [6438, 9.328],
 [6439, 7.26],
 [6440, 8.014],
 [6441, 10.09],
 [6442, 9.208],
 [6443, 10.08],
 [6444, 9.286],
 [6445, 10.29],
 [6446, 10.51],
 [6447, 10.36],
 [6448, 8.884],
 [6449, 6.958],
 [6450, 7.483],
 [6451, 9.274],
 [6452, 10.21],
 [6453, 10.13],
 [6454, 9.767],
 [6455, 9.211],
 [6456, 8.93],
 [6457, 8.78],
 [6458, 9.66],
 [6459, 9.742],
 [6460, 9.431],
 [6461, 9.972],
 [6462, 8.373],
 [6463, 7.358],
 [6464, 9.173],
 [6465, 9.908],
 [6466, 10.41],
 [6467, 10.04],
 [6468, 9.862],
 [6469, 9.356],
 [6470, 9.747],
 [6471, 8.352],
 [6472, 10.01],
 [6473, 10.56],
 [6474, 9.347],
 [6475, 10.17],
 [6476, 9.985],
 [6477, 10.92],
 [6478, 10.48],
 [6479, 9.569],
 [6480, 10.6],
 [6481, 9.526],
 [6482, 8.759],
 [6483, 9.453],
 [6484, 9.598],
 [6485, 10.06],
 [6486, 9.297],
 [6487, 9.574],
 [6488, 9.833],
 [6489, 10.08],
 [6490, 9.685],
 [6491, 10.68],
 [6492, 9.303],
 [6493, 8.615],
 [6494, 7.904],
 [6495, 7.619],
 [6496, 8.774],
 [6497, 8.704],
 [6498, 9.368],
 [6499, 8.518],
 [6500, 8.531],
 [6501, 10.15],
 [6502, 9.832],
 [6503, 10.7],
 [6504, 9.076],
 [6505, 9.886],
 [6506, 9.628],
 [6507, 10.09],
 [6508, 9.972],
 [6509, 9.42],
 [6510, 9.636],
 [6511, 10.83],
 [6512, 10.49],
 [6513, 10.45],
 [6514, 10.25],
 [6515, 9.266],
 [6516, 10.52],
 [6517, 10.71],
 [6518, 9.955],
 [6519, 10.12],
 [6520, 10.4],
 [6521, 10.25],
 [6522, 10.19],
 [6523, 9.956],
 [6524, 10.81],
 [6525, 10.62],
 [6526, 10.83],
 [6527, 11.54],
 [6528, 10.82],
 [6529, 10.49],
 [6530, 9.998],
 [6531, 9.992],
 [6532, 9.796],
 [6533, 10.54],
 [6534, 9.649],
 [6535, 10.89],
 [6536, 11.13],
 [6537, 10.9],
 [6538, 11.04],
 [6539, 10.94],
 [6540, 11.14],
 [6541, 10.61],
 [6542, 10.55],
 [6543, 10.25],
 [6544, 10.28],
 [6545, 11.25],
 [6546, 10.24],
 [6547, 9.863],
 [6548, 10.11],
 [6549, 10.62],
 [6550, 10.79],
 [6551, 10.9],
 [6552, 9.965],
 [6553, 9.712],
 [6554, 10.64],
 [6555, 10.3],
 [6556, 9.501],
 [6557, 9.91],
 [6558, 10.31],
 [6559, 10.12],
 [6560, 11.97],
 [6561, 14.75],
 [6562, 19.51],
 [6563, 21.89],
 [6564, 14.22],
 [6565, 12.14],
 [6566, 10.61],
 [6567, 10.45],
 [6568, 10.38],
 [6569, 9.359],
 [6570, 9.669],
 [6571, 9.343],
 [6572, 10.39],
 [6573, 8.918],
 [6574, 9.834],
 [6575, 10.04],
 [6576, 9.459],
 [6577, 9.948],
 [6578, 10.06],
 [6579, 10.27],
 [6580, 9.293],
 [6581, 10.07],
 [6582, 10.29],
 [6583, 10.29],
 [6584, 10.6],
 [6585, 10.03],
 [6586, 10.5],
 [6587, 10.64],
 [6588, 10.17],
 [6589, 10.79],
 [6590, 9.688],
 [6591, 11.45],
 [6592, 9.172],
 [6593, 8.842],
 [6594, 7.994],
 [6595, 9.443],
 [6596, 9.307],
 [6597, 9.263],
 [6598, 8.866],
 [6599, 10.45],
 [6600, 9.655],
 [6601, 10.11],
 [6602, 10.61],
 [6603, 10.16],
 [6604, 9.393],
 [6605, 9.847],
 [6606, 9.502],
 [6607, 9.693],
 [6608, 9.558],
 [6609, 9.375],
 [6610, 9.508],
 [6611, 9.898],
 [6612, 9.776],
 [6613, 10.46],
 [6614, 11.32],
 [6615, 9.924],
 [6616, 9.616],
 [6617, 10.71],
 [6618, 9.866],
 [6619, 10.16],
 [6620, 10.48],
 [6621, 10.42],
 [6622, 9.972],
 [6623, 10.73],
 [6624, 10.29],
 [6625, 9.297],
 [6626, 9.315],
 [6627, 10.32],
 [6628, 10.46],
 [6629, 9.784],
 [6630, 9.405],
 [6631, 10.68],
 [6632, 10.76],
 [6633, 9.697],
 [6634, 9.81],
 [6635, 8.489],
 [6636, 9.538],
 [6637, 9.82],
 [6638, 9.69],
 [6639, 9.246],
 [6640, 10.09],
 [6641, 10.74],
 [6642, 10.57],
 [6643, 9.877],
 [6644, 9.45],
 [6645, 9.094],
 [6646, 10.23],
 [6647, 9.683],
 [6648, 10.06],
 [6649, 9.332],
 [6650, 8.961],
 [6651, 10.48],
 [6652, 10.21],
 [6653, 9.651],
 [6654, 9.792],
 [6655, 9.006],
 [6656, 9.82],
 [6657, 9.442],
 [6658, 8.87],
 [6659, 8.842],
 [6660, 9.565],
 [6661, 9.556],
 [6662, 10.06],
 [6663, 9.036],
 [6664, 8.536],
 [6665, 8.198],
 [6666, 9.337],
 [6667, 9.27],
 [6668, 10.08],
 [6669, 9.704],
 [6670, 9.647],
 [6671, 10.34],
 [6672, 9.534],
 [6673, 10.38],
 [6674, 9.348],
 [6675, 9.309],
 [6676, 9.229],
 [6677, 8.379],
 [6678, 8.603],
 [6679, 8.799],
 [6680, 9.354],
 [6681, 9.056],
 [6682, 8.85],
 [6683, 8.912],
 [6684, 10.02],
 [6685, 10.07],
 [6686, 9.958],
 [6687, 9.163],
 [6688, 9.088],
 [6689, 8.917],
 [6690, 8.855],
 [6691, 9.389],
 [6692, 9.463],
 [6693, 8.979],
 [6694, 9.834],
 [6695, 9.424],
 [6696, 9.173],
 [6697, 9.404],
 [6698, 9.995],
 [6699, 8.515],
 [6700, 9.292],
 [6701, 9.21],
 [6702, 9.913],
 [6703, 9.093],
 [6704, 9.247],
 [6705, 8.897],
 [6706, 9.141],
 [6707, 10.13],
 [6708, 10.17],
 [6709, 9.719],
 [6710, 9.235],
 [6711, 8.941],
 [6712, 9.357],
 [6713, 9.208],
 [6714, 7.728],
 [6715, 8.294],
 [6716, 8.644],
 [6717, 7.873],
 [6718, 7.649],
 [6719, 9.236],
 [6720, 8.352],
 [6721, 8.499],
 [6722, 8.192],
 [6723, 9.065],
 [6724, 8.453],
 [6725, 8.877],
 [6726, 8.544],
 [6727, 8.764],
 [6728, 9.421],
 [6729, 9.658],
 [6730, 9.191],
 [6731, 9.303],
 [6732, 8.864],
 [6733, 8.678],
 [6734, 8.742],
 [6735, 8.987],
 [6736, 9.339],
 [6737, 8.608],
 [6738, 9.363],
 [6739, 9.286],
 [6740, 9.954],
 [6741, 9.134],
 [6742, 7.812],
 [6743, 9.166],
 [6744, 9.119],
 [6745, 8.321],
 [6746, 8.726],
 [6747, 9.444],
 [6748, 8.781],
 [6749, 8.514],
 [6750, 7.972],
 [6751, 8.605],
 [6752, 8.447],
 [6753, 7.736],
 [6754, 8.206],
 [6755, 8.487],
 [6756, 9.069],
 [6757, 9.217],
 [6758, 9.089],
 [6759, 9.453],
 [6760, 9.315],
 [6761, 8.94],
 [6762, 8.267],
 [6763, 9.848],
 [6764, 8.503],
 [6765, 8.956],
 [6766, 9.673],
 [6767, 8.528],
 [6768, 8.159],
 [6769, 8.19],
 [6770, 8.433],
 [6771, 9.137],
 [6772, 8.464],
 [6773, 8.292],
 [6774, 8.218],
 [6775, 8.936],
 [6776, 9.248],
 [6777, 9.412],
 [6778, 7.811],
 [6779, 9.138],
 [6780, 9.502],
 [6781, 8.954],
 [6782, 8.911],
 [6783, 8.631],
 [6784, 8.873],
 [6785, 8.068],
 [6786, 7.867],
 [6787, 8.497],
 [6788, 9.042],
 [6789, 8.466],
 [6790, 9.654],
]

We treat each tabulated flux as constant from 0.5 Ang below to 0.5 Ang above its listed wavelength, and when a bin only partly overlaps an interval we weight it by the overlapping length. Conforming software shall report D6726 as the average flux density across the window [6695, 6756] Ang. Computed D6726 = 8.92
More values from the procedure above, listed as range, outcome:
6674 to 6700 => 9.23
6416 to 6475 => 9.32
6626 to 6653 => 9.85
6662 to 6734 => 9.14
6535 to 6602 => 10.6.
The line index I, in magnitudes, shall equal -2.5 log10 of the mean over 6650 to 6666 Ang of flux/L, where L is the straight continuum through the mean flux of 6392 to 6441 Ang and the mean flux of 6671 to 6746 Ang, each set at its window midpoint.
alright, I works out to -0.03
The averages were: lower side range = 9.1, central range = 9.39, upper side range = 9.1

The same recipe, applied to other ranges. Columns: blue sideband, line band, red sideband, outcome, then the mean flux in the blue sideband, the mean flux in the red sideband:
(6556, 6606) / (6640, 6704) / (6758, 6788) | 0.03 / 10.6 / 8.78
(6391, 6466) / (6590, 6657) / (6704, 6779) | -0.10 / 9.17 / 8.84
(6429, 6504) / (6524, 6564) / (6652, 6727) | -0.19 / 9.44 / 9.19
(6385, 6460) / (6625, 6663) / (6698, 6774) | -0.09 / 9.14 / 8.88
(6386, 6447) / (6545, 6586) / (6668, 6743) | -0.19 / 9.14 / 9.14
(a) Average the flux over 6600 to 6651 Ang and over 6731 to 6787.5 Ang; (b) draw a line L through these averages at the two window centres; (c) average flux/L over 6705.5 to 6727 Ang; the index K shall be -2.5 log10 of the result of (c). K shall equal 0.04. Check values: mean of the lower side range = 9.92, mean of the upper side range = 8.79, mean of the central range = 8.82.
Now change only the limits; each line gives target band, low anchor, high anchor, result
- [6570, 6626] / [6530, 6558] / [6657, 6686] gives 0.00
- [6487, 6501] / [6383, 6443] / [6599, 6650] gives 0.04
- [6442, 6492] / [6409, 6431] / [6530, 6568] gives 0.04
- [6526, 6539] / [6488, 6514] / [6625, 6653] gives -0.11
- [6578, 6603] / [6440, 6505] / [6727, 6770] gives -0.08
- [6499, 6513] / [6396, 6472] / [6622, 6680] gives -0.05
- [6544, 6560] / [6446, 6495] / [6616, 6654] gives -0.07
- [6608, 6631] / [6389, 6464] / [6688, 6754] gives -0.12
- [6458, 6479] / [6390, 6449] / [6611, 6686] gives -0.04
